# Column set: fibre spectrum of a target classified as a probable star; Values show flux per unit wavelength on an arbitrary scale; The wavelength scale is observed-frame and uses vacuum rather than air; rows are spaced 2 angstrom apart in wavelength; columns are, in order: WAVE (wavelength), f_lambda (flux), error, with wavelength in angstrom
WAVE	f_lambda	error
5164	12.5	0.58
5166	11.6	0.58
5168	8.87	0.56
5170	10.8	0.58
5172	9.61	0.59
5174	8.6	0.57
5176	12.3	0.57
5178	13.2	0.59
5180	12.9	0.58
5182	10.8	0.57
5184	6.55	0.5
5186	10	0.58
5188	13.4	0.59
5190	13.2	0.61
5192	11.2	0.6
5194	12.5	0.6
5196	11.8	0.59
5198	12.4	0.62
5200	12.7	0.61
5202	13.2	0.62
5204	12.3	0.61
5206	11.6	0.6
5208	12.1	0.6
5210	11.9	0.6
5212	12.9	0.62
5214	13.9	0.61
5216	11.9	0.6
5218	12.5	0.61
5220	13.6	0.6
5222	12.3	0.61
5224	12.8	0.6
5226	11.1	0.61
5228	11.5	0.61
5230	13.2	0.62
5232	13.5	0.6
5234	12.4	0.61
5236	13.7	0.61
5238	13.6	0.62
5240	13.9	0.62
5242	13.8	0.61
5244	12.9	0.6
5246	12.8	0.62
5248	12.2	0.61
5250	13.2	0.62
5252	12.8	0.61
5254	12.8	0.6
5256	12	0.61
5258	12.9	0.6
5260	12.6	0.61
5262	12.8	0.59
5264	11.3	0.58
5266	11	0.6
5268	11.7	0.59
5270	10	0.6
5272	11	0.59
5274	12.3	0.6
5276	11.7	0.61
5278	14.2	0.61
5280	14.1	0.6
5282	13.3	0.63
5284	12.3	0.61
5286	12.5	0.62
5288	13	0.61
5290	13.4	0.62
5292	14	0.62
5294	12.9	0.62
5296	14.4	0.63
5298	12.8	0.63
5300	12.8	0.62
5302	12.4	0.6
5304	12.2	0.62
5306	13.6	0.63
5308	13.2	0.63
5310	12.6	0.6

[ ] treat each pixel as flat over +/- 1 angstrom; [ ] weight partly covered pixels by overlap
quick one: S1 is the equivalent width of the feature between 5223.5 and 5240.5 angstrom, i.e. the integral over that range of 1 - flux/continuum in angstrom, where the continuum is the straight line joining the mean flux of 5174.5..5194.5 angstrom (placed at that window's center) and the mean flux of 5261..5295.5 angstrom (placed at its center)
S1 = -1.17 angstrom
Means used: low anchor 11.5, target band 12.8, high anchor 12.5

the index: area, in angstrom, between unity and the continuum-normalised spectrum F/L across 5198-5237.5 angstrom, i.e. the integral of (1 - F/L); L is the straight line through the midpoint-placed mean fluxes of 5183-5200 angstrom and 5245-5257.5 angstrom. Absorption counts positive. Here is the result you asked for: -2.0 angstrom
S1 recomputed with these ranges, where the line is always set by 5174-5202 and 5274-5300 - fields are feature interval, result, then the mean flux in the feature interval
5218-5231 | -0.19 angstrom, 12.4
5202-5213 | -0.24 angstrom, 12.3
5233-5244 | -0.86 angstrom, 13.4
